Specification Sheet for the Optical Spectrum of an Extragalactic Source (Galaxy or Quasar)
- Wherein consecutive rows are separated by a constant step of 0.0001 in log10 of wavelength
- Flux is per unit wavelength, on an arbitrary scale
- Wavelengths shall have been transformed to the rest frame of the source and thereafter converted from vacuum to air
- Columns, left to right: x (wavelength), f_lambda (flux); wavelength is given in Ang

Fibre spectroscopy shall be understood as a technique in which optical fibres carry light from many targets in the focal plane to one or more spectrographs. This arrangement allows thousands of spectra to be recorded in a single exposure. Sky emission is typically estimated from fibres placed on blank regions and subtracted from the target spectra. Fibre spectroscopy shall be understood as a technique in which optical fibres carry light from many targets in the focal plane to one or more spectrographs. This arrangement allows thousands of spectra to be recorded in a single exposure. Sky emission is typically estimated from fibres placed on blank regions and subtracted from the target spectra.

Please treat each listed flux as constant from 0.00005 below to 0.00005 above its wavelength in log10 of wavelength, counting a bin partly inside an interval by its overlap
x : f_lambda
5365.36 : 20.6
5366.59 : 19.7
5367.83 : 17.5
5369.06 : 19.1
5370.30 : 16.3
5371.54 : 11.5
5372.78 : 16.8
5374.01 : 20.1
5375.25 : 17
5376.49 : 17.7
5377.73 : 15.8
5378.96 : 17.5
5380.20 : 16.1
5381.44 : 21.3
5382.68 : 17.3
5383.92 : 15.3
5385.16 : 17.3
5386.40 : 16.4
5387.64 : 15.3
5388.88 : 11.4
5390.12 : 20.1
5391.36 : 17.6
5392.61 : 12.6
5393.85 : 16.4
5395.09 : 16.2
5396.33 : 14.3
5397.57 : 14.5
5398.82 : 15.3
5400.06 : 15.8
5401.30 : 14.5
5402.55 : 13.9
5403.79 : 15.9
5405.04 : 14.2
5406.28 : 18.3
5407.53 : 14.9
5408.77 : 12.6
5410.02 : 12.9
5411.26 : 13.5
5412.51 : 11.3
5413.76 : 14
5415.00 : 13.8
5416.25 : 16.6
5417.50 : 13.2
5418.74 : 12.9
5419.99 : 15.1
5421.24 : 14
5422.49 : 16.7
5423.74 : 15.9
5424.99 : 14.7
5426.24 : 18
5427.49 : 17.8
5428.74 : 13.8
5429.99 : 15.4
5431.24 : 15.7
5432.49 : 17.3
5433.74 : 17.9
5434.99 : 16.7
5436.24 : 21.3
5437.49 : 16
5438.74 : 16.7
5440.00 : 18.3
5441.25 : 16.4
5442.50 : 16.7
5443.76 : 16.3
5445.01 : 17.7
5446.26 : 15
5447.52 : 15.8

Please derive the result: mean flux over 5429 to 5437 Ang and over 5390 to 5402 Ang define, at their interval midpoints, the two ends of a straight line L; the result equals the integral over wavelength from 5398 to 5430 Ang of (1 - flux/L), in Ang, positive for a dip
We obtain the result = 3.0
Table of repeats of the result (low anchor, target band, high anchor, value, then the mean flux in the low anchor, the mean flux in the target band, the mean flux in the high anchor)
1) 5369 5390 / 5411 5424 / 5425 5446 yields 1.98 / 16.6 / 14.2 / 16.9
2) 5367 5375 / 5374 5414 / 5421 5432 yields 2.16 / 17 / 15.6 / 15.9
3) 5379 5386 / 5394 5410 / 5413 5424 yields 0.91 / 17.4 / 15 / 14.6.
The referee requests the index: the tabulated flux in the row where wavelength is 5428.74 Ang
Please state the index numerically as 13.8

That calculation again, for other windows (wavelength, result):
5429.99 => 15.4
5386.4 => 16.4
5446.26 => 15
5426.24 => 18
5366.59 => 19.7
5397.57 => 14.5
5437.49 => 16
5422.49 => 16.7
